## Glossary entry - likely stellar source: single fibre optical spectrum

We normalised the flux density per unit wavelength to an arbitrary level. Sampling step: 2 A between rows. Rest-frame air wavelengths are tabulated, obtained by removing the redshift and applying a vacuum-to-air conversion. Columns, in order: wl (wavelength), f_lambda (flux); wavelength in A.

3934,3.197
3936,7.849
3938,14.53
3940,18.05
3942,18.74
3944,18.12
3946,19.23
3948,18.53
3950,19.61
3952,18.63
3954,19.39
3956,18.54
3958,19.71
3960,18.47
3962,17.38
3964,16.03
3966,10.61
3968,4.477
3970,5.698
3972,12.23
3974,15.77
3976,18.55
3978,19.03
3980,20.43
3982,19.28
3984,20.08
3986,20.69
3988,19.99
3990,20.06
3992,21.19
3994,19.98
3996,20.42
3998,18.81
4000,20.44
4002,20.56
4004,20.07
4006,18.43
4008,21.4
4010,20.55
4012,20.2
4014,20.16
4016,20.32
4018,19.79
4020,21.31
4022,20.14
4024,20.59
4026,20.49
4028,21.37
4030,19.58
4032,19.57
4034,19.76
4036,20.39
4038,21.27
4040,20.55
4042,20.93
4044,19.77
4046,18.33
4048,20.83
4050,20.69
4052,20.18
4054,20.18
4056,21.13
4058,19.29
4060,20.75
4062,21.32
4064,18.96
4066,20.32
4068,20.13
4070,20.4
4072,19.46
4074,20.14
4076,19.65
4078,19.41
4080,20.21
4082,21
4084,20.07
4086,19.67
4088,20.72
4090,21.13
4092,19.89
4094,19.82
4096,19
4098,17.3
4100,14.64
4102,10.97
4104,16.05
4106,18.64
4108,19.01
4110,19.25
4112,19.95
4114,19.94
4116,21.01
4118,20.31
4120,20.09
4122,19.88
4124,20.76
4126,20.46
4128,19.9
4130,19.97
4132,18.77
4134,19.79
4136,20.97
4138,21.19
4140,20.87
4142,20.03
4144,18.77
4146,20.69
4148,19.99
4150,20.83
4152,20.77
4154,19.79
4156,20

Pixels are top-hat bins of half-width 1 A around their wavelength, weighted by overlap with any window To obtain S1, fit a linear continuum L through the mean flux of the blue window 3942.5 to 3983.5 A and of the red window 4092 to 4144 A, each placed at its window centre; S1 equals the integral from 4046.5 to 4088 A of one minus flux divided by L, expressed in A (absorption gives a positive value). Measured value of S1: -4.3 A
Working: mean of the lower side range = 16.6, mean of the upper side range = 19.2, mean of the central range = 20.2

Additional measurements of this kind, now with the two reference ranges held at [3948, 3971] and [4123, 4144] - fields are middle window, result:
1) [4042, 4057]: -1.9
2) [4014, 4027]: -2.5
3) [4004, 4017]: -2.6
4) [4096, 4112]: 2.1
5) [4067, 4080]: -0.9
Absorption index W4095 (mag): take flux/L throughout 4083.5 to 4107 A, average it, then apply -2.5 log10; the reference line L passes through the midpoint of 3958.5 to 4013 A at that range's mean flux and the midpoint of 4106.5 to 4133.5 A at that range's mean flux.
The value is 0.08 mag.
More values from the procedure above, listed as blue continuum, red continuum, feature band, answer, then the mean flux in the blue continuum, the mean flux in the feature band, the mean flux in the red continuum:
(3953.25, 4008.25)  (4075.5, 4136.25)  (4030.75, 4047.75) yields -0.09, 17.7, 20.1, 19.3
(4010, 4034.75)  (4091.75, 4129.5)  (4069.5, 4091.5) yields -0.05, 20.3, 20.2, 18.8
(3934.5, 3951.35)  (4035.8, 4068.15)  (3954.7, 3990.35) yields 0.07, 16.5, 16.5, 20.3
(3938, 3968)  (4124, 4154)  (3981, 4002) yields -0.12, 17.4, 20.1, 20.2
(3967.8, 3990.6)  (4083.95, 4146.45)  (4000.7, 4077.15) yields -0.14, 16.7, 20.2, 19.3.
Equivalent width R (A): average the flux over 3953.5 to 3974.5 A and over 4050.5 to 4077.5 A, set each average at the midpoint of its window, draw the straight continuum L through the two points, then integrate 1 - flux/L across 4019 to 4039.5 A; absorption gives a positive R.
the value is -2.7 A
